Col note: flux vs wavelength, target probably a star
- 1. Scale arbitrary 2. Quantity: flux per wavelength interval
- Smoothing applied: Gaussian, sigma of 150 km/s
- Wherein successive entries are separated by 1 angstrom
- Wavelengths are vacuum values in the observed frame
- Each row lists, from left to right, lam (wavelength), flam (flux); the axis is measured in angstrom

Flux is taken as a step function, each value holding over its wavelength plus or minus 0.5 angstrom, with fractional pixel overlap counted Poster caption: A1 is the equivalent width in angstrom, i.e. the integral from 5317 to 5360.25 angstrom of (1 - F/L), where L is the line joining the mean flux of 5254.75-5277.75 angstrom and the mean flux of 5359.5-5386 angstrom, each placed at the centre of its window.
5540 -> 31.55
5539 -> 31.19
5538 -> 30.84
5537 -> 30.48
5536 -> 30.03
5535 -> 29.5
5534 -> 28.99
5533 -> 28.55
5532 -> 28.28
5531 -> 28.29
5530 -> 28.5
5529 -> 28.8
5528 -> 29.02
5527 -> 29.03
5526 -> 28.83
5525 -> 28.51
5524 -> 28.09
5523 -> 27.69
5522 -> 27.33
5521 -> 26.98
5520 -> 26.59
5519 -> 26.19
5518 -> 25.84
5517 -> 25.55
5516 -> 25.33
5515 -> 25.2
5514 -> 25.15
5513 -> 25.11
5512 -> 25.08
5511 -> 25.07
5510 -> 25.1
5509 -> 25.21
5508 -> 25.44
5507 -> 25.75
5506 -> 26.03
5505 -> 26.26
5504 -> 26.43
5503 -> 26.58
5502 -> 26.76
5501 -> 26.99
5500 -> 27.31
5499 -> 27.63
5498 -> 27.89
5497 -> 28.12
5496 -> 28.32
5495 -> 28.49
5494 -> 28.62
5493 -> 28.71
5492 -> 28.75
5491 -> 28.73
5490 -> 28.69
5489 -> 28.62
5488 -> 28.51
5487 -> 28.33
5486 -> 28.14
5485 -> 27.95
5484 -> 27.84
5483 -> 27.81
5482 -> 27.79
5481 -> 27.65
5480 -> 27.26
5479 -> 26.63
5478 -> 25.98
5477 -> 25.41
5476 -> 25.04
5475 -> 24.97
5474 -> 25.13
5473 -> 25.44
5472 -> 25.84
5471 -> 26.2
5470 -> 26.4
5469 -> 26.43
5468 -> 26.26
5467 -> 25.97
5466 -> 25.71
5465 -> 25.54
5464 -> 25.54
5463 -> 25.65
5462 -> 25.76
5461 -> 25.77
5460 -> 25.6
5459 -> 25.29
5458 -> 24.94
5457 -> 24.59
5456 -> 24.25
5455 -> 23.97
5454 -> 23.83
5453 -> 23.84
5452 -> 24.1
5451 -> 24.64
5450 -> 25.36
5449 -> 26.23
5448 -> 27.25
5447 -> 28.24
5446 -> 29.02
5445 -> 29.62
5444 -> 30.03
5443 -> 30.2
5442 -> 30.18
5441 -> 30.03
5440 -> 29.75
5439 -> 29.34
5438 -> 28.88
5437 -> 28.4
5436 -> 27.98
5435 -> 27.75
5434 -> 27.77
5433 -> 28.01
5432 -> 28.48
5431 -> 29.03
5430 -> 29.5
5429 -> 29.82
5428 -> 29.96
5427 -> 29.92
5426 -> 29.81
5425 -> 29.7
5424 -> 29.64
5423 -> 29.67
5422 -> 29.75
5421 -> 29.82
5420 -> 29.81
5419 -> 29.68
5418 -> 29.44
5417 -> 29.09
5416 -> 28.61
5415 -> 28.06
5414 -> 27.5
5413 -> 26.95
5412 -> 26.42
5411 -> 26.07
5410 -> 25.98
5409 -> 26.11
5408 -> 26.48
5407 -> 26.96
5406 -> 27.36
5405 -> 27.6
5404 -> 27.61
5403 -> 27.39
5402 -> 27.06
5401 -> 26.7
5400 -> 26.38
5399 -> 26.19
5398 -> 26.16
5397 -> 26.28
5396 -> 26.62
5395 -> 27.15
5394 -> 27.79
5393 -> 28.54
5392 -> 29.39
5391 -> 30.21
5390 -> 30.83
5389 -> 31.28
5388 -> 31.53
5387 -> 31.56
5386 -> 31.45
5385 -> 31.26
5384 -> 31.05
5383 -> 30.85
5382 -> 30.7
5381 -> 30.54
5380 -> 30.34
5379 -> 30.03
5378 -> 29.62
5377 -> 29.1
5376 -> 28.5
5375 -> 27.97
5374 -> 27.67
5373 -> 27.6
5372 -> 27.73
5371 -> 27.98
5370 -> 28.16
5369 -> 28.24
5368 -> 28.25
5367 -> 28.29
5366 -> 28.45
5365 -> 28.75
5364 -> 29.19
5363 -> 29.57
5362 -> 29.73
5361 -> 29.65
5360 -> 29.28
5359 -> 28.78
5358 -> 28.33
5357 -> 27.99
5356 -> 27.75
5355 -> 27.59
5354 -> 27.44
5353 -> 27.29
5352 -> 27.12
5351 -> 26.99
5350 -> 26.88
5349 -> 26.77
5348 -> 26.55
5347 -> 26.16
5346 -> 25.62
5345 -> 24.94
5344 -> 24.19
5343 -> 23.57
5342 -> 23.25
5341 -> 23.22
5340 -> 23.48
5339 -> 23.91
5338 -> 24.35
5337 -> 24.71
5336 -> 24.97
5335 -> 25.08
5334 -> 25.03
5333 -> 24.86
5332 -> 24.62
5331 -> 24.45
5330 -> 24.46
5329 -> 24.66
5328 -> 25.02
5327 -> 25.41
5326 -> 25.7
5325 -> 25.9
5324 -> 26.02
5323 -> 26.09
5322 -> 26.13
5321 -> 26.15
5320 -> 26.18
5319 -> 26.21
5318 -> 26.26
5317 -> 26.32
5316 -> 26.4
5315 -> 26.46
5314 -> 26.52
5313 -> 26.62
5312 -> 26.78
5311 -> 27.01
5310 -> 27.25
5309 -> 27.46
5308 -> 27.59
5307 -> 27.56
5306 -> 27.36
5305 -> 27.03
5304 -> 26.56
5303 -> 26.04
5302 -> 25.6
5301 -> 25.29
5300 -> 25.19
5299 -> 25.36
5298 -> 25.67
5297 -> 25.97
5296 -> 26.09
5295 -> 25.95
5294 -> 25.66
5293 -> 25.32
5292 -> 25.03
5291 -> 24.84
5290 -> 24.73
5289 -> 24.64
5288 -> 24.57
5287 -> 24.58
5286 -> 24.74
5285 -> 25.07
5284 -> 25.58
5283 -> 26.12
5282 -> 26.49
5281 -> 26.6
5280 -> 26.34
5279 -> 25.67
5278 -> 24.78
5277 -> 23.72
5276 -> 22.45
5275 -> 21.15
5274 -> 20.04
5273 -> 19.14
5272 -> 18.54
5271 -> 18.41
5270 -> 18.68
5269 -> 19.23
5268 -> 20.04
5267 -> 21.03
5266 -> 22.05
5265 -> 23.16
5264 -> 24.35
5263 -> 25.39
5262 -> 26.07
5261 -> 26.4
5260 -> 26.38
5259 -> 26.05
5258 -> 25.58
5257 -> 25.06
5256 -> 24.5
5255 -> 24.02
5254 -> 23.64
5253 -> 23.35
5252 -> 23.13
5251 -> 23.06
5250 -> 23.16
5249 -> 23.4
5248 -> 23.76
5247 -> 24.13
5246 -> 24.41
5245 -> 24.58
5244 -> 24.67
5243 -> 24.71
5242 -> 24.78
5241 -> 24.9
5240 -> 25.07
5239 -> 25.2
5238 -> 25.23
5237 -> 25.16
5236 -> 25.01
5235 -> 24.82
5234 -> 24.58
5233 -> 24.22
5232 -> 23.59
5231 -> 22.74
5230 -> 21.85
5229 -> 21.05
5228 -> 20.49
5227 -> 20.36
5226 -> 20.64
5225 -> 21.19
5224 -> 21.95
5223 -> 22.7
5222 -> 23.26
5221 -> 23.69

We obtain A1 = 2.1 angstrom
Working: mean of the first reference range 22.7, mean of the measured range 25.8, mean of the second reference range 29.2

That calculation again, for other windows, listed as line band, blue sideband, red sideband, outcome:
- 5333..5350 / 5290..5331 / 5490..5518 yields 0.9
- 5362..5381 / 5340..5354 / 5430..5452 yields -1.8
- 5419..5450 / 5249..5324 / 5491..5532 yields -3.3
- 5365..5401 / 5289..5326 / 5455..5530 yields -3.5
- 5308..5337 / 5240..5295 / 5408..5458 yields -0.7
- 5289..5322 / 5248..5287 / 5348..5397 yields -1.0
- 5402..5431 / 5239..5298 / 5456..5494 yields -2.8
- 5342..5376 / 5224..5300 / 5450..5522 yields -3.6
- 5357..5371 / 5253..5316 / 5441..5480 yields -1.9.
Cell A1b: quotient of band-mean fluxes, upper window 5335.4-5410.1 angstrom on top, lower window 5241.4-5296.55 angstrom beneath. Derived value 1.2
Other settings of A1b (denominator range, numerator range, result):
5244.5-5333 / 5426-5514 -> 1.09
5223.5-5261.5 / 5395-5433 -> 1.17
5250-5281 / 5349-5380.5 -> 1.23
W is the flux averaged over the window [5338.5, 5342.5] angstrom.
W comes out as 23.5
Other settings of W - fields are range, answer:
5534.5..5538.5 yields 30.2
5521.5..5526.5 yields 28.1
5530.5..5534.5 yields 28.5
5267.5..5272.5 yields 19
